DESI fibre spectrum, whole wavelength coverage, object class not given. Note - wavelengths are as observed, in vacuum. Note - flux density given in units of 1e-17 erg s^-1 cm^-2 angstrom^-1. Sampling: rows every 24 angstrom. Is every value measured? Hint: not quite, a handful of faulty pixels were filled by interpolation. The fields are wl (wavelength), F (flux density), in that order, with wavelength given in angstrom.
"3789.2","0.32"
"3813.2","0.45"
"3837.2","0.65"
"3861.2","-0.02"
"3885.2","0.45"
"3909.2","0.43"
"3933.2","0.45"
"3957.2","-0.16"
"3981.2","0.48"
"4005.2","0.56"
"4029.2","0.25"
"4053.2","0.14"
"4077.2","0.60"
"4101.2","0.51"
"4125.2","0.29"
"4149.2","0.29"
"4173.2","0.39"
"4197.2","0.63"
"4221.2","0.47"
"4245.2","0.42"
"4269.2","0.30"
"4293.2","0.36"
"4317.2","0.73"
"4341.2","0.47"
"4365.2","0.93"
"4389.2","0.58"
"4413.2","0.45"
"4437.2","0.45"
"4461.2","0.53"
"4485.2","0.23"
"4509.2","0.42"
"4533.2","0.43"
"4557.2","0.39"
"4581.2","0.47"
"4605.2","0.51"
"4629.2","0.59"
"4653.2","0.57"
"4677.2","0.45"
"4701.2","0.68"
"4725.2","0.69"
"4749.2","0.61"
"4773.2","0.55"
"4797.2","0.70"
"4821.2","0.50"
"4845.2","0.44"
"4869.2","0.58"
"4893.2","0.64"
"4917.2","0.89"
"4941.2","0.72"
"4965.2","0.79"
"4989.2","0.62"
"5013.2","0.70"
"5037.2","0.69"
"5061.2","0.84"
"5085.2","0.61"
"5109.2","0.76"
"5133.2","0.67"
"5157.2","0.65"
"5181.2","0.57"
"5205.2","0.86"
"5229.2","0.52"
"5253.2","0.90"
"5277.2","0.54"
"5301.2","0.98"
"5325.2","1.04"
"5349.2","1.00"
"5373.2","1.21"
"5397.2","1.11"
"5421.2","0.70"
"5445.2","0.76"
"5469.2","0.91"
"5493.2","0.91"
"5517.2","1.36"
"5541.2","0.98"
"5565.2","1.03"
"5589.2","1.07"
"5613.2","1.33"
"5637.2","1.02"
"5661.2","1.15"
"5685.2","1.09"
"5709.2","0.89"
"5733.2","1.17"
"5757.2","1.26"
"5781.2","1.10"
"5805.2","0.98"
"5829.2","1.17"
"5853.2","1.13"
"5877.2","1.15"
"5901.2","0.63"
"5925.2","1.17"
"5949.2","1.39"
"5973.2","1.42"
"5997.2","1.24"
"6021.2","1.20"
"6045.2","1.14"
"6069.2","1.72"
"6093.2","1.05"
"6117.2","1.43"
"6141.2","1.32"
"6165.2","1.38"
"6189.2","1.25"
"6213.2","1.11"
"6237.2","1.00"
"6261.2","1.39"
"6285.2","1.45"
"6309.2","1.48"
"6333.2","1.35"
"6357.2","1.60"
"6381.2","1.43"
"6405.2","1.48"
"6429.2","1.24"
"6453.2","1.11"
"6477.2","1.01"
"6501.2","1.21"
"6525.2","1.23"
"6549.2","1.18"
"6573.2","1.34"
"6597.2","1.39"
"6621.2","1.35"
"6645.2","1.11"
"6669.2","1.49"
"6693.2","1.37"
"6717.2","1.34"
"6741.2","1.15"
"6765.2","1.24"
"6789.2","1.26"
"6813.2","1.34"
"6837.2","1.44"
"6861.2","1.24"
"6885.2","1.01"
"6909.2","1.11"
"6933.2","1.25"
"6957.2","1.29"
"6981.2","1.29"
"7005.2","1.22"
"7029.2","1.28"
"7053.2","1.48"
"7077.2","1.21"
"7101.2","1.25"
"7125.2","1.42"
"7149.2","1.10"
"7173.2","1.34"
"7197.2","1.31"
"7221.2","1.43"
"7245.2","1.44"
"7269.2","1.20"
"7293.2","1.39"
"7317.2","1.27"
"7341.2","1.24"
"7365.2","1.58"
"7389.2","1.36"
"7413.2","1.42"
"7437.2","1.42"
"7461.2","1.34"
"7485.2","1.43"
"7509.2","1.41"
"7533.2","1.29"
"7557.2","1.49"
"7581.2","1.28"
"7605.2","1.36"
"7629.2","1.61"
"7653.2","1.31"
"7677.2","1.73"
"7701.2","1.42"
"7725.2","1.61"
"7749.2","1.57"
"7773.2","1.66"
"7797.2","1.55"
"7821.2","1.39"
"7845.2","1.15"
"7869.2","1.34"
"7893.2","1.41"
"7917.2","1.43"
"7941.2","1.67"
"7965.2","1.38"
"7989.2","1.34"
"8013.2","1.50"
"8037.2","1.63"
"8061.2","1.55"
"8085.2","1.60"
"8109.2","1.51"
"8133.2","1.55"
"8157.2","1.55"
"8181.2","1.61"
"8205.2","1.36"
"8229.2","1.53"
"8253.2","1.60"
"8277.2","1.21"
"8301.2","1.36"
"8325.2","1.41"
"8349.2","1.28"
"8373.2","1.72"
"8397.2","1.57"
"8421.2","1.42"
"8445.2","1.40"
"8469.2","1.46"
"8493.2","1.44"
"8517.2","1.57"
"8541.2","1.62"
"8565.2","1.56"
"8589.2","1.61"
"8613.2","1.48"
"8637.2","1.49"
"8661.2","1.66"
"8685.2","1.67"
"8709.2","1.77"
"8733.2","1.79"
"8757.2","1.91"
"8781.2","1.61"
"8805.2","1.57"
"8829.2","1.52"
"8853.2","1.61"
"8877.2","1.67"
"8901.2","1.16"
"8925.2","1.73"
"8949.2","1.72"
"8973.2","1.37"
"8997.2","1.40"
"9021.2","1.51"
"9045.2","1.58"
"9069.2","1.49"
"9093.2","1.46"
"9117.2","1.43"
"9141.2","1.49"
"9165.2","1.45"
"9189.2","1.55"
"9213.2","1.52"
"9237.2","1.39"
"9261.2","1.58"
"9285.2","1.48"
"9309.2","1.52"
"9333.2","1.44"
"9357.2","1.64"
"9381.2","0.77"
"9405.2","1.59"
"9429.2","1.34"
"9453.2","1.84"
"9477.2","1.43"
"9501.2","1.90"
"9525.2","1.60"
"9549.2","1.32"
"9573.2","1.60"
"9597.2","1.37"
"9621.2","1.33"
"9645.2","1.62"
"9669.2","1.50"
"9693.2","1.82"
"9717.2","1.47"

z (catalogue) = 0.330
